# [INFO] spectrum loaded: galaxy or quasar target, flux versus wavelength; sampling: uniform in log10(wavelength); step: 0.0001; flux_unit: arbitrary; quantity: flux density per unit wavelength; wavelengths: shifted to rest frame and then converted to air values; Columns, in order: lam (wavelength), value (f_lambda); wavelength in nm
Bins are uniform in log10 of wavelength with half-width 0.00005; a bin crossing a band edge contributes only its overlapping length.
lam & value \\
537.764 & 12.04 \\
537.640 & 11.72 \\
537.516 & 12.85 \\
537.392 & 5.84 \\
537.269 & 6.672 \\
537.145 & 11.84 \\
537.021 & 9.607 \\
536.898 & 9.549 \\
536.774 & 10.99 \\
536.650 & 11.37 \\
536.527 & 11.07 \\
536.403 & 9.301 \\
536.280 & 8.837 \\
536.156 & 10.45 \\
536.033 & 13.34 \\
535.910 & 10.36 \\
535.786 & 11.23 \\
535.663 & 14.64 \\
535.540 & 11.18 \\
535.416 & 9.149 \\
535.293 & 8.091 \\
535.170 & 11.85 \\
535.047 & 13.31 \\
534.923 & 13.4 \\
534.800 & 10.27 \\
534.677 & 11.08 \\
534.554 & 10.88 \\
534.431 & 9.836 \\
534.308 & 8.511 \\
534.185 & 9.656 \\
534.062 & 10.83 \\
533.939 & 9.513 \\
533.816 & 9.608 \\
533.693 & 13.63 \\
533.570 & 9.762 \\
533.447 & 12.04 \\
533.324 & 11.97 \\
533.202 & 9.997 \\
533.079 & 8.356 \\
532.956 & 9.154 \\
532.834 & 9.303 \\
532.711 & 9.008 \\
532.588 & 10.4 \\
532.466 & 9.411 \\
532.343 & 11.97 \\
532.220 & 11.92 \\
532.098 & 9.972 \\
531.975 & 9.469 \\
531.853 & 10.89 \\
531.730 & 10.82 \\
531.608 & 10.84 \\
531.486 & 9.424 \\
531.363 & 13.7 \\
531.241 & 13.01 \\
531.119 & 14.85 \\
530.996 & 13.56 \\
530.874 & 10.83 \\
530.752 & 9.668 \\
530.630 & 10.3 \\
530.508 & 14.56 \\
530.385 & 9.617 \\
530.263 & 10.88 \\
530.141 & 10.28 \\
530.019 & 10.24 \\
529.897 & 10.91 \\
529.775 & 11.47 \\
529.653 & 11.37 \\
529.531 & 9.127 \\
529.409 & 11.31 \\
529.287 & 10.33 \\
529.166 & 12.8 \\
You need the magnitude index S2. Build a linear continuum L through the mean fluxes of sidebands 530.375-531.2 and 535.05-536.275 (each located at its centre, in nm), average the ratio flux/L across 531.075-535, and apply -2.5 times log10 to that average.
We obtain 0.09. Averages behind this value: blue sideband 12.1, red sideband 11.1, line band 10.7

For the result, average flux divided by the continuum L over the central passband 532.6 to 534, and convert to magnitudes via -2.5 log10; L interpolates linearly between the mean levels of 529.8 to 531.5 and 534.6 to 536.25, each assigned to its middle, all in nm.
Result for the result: 0.13 mag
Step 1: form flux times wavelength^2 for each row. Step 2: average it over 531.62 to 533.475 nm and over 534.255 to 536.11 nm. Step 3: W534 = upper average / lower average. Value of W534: 1.1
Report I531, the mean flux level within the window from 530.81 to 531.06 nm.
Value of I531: 12.2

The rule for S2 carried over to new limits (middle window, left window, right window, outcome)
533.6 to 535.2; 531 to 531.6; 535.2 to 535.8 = 0.042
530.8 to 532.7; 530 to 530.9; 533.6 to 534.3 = -0.064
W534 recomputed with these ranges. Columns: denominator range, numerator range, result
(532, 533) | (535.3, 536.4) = 1.09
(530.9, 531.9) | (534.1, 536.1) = 0.93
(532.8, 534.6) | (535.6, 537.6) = 1.04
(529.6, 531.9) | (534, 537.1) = 0.96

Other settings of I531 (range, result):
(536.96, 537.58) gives 9.36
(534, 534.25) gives 10.2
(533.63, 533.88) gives 11.6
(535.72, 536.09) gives 11.7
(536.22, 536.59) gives 9.76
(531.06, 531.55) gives 12.7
